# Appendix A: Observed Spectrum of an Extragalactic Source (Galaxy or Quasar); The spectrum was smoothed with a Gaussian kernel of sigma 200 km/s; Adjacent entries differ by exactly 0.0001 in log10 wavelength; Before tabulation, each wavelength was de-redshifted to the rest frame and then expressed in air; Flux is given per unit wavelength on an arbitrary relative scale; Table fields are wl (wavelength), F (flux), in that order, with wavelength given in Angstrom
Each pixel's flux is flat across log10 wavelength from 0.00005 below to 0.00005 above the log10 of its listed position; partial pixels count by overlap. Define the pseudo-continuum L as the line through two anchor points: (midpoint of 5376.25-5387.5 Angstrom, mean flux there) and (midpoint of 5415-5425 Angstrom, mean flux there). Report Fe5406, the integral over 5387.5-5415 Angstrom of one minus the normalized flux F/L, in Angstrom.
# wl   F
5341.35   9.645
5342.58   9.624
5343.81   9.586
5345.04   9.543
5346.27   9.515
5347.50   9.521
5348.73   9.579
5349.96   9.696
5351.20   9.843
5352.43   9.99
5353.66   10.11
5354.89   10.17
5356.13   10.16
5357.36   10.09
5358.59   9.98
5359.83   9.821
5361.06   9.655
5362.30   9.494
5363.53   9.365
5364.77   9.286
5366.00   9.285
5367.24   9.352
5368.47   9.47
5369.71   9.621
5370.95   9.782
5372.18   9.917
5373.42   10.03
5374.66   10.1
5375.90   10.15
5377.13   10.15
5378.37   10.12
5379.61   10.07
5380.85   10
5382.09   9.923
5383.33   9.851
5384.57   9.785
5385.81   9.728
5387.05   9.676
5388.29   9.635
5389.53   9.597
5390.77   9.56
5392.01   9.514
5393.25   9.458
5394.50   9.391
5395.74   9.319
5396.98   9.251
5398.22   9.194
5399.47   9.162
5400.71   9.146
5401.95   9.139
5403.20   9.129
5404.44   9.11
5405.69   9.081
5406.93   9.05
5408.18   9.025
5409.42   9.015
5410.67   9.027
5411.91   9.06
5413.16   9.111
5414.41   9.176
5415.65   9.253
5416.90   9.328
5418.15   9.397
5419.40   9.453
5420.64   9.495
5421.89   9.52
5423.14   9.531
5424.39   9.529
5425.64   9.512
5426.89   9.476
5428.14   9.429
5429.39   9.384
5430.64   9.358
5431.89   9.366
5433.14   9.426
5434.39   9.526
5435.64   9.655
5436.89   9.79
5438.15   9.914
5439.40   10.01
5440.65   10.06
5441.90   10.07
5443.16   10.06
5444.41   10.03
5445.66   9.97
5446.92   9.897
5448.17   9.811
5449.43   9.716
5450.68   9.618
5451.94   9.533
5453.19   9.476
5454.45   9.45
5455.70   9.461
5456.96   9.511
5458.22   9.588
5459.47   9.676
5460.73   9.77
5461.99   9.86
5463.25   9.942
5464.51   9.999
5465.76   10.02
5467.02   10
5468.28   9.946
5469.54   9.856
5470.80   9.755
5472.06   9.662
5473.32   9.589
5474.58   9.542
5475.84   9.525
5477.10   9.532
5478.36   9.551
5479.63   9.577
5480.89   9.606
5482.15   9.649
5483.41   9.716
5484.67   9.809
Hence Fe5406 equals 1.3 Angstrom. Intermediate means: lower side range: 9.93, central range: 9.24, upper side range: 9.44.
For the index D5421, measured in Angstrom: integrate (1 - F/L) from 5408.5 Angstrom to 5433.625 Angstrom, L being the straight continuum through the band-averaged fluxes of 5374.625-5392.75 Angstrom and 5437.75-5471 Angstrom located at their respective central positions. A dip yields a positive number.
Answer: 1.3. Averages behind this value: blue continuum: 9.85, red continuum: 9.82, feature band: 9.34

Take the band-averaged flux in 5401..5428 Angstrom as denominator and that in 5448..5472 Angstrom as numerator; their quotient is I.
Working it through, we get 1.05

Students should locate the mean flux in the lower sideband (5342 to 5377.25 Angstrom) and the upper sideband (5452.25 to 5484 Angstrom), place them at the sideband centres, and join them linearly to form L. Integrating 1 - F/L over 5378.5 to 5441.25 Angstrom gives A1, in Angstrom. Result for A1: 1.7 Angstrom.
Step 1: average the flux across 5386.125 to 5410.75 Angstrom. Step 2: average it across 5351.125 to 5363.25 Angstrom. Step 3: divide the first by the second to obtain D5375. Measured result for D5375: 0.94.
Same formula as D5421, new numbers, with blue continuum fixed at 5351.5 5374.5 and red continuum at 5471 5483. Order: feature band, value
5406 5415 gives 0.58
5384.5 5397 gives 0.23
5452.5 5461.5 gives 0.05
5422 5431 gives 0.19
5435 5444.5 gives -0.29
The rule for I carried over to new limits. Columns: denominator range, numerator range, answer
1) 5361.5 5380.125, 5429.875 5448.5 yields 1.01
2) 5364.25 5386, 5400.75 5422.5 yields 0.94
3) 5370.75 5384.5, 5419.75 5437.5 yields 0.95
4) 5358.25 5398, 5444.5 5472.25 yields 1.01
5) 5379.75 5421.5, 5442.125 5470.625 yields 1.04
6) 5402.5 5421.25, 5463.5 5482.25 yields 1.06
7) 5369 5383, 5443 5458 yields 0.97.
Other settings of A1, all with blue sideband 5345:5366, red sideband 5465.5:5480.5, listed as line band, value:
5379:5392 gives -0.05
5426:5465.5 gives 0.02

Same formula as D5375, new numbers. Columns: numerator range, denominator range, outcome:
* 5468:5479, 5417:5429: 1.02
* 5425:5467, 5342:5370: 1.00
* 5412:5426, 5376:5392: 0.95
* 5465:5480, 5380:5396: 1.01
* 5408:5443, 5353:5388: 0.96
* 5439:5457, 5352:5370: 1.01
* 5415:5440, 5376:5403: 0.99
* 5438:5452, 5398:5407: 1.09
